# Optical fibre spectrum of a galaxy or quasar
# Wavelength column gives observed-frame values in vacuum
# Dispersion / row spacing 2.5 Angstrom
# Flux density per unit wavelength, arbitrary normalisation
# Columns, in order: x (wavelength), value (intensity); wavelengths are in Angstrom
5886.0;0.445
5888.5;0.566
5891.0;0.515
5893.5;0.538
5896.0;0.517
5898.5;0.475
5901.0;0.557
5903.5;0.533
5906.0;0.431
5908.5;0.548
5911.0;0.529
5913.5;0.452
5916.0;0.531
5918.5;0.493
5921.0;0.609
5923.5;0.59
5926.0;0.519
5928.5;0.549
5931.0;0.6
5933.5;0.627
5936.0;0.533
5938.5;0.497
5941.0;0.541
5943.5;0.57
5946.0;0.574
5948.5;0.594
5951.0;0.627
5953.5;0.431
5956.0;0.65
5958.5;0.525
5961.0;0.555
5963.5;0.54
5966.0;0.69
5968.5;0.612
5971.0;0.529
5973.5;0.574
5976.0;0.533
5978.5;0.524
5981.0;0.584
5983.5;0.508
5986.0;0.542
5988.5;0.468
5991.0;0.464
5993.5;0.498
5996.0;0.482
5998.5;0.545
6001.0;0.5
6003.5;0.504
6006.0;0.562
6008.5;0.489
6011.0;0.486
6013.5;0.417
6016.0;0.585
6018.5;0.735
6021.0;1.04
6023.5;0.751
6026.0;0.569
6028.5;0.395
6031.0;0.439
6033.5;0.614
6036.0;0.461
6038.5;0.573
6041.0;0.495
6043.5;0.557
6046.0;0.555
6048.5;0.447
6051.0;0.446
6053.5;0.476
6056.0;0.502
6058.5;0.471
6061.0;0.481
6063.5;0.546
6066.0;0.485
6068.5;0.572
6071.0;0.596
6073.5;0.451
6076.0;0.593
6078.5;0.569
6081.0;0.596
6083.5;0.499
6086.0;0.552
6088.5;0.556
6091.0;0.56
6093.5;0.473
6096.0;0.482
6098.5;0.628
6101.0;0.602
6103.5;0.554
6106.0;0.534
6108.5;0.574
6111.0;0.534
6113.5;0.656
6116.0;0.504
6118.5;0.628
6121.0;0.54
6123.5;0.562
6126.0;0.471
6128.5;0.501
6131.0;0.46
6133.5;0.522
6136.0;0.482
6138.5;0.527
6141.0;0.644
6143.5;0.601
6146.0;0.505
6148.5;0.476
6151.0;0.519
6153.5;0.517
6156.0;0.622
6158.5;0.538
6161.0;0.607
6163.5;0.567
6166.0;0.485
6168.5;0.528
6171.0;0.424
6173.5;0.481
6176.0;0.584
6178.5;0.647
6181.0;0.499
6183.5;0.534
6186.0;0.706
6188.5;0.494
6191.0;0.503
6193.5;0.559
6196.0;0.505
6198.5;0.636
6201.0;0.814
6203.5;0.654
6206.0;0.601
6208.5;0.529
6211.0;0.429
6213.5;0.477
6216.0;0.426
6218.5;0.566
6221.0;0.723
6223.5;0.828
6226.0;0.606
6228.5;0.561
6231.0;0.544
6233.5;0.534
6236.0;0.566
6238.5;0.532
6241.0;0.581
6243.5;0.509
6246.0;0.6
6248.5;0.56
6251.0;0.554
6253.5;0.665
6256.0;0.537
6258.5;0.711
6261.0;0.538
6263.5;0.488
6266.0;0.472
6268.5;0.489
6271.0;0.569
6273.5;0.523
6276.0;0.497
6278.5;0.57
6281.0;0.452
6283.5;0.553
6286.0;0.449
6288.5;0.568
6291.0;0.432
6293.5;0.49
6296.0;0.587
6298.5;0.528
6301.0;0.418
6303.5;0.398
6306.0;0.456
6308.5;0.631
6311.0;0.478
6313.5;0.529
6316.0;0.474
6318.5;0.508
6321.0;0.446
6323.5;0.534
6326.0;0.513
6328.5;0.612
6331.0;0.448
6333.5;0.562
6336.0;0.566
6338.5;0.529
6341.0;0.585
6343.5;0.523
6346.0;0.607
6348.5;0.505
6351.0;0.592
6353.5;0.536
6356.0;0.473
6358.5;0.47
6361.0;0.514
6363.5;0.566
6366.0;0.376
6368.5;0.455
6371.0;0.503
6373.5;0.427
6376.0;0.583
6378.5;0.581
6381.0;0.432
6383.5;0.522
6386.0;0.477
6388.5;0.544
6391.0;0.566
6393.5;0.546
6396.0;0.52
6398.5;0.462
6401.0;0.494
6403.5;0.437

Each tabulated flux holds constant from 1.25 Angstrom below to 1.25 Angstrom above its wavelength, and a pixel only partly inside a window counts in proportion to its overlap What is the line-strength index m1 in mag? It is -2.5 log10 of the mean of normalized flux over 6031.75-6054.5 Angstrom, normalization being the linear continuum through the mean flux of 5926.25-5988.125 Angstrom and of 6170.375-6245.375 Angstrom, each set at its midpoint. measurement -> 0.10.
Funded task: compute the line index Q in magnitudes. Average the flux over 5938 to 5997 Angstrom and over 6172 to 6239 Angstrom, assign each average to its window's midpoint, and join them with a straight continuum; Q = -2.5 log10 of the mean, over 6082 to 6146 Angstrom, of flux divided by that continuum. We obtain 0.038 mag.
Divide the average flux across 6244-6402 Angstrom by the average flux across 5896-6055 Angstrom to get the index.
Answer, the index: 0.96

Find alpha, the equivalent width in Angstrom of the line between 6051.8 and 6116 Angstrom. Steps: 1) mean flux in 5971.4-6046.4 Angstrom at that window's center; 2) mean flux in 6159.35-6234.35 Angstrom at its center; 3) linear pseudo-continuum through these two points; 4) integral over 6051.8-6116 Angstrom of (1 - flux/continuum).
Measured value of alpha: 1.8 Angstrom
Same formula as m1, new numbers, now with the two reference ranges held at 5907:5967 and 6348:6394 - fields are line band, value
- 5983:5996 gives 0.12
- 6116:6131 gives 0.01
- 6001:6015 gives 0.11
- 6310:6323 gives 0.05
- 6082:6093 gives 0.00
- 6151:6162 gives -0.06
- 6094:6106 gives -0.04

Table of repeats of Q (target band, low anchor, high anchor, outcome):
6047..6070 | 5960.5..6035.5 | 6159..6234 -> 0.14 mag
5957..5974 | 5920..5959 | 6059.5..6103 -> -0.03 mag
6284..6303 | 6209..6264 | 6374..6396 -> 0.12 mag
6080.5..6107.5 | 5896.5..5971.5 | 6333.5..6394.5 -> -0.02 mag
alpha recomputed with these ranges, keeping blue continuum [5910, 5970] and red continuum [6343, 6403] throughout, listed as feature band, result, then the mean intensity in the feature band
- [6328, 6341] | -0.7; 0.543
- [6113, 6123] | -0.7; 0.575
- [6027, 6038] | 1.3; 0.486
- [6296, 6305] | 0.9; 0.468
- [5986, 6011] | 2.3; 0.503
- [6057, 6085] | 0.6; 0.533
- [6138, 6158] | -0.6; 0.552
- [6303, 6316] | 0.4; 0.502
